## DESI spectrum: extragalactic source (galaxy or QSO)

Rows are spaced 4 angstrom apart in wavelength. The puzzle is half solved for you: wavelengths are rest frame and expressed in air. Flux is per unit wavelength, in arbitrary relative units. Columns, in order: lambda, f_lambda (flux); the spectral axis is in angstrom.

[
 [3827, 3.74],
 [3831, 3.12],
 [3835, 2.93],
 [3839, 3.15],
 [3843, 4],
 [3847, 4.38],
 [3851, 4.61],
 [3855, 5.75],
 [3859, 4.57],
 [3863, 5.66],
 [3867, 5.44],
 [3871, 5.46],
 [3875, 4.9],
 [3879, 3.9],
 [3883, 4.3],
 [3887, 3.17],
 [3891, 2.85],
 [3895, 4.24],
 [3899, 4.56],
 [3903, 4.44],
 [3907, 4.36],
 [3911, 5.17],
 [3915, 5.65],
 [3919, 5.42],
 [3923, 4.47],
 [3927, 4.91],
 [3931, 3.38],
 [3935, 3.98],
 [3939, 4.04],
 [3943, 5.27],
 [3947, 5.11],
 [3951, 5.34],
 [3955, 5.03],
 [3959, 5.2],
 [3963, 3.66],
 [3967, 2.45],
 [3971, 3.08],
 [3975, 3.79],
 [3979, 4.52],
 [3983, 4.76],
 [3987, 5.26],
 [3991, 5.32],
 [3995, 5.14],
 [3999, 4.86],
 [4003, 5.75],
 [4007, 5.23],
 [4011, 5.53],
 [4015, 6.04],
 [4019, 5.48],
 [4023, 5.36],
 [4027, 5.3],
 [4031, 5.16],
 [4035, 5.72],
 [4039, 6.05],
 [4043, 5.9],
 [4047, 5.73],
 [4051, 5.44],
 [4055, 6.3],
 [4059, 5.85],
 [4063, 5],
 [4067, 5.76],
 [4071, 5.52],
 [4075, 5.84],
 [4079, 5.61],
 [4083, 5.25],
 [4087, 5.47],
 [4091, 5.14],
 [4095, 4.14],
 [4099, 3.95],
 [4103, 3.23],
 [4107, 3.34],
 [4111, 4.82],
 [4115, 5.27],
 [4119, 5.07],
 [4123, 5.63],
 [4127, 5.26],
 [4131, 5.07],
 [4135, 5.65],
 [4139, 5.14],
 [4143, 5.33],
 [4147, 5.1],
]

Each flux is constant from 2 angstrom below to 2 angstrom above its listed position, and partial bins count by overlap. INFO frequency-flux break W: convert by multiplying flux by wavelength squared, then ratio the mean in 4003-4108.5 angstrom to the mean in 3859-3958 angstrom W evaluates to 1.23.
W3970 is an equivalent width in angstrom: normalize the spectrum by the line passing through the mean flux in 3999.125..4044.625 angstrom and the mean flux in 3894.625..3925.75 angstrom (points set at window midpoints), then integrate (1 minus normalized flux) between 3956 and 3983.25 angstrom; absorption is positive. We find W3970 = 6.8 angstrom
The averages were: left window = 4.82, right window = 5.56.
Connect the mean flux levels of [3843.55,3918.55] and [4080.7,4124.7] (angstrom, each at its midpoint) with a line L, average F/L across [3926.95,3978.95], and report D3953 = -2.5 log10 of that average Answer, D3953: 0.10 mag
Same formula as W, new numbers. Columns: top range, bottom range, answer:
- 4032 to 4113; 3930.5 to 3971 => 1.28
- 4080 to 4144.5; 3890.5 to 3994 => 1.18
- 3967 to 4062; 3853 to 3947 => 1.20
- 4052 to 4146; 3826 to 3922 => 1.30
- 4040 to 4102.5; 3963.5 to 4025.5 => 1.15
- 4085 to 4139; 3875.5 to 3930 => 1.20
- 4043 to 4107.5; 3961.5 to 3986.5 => 1.42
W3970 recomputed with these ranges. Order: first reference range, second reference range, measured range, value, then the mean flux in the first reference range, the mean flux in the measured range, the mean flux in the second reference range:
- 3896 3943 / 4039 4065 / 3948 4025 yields 5.2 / 4.6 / 4.84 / 5.73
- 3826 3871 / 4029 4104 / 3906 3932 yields -0.8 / 4.37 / 4.83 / 5.35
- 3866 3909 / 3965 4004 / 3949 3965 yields -1.4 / 4.3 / 4.81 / 4.46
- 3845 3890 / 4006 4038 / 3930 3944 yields 2.5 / 4.7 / 4.15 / 5.5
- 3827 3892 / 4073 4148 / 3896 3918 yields -2.2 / 4.27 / 4.84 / 4.96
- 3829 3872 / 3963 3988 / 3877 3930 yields -2.5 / 4.44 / 4.4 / 3.9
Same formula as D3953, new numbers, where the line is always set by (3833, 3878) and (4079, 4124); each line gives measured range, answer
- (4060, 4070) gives -0.17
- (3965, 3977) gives 0.44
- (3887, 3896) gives 0.34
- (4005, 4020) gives -0.20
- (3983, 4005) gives -0.13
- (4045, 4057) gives -0.24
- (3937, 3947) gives -0.03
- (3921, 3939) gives 0.11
